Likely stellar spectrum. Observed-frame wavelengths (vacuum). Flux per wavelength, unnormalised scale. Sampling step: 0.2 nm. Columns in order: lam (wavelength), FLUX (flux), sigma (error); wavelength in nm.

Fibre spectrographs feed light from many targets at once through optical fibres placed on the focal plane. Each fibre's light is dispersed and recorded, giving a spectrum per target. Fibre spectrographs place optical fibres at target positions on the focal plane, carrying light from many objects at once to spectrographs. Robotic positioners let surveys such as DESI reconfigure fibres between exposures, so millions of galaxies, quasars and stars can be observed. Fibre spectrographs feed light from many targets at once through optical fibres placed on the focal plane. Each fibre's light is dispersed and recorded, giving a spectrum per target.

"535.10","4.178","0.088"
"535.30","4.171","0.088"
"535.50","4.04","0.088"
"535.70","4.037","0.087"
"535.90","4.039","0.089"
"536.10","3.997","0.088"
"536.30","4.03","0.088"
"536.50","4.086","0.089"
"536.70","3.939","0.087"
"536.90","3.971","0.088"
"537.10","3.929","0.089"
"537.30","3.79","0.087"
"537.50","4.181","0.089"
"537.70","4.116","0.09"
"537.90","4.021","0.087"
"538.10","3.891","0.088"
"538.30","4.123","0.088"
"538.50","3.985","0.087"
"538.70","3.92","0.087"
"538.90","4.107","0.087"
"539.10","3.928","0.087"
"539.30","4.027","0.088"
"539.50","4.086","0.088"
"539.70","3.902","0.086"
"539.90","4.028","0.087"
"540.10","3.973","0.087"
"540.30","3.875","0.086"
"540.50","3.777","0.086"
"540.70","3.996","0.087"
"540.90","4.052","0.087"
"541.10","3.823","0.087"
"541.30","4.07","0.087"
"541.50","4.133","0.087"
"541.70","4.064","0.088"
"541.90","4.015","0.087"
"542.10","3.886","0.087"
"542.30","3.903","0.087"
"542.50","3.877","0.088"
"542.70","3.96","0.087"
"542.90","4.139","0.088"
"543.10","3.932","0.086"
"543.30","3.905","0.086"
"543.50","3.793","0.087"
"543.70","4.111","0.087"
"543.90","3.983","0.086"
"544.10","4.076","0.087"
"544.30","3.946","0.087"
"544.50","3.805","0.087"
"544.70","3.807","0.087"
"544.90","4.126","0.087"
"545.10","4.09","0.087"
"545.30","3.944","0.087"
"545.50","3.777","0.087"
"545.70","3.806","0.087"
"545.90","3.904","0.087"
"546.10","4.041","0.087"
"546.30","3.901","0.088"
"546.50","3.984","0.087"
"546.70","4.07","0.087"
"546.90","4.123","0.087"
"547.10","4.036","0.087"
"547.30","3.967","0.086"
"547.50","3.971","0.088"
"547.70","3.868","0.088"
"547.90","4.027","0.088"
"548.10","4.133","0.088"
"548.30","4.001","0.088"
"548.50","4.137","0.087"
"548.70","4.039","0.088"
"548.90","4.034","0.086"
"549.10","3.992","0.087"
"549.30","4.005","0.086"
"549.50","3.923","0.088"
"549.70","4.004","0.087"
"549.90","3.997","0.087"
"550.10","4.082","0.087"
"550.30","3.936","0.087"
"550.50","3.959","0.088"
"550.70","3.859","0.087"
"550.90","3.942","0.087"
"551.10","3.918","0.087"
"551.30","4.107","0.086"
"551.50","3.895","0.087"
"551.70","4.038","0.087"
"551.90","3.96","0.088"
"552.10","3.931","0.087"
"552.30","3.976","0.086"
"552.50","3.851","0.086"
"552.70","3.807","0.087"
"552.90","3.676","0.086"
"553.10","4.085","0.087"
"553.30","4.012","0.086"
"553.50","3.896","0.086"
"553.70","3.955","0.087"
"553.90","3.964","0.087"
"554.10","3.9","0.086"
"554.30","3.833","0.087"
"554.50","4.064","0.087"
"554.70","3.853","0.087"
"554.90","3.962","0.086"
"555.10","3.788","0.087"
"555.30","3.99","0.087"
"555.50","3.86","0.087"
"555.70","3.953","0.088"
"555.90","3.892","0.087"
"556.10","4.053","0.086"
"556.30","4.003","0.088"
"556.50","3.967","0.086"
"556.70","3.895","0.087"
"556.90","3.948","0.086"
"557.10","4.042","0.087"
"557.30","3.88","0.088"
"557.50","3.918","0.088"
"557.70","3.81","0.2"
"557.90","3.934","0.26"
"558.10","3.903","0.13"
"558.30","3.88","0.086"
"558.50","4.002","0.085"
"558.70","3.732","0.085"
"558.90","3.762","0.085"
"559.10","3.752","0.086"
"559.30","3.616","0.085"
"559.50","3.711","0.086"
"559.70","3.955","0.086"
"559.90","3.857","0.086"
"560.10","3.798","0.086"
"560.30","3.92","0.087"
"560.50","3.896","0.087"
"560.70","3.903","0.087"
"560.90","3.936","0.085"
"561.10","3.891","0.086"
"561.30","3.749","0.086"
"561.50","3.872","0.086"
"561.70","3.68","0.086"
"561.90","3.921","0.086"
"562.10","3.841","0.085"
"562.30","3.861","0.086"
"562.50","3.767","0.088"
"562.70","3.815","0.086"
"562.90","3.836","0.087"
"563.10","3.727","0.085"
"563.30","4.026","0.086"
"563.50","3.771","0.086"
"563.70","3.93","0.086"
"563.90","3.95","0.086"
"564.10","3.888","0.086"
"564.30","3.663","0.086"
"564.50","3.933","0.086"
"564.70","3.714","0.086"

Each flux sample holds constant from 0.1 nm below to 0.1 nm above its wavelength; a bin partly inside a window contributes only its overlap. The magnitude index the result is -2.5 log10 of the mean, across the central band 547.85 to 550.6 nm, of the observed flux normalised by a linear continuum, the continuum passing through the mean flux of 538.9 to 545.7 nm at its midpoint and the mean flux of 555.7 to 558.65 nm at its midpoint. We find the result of -0.02 mag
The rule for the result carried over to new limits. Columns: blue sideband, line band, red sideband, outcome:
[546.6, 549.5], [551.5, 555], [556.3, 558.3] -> 0.012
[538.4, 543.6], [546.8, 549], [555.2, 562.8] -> -0.027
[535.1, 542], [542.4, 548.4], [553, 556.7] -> 0.003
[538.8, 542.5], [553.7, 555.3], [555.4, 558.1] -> 0.006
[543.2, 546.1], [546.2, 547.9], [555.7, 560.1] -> -0.018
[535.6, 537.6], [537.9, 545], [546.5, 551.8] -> 0.008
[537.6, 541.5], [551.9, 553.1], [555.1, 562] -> 0.010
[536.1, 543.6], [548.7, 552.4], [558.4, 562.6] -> -0.021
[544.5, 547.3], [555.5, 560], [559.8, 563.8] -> -0.001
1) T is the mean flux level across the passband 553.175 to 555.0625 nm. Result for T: 3.93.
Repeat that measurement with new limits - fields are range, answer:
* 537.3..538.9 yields 4.02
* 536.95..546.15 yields 3.97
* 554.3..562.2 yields 3.88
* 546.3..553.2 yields 3.98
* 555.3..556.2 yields 3.95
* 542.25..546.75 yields 3.95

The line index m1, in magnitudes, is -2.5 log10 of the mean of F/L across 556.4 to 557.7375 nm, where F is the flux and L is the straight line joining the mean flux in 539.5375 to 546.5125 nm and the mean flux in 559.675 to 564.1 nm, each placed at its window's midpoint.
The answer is -0.013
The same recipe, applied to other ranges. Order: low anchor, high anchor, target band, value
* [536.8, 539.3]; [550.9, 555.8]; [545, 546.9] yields 0.00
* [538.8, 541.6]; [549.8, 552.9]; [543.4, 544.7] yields 0.01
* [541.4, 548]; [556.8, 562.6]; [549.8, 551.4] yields -0.01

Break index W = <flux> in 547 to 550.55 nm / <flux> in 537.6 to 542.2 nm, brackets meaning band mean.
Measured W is 1.00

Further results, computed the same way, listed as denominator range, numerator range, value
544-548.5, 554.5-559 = 0.98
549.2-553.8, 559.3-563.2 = 0.97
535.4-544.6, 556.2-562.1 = 0.97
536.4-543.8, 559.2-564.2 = 0.97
